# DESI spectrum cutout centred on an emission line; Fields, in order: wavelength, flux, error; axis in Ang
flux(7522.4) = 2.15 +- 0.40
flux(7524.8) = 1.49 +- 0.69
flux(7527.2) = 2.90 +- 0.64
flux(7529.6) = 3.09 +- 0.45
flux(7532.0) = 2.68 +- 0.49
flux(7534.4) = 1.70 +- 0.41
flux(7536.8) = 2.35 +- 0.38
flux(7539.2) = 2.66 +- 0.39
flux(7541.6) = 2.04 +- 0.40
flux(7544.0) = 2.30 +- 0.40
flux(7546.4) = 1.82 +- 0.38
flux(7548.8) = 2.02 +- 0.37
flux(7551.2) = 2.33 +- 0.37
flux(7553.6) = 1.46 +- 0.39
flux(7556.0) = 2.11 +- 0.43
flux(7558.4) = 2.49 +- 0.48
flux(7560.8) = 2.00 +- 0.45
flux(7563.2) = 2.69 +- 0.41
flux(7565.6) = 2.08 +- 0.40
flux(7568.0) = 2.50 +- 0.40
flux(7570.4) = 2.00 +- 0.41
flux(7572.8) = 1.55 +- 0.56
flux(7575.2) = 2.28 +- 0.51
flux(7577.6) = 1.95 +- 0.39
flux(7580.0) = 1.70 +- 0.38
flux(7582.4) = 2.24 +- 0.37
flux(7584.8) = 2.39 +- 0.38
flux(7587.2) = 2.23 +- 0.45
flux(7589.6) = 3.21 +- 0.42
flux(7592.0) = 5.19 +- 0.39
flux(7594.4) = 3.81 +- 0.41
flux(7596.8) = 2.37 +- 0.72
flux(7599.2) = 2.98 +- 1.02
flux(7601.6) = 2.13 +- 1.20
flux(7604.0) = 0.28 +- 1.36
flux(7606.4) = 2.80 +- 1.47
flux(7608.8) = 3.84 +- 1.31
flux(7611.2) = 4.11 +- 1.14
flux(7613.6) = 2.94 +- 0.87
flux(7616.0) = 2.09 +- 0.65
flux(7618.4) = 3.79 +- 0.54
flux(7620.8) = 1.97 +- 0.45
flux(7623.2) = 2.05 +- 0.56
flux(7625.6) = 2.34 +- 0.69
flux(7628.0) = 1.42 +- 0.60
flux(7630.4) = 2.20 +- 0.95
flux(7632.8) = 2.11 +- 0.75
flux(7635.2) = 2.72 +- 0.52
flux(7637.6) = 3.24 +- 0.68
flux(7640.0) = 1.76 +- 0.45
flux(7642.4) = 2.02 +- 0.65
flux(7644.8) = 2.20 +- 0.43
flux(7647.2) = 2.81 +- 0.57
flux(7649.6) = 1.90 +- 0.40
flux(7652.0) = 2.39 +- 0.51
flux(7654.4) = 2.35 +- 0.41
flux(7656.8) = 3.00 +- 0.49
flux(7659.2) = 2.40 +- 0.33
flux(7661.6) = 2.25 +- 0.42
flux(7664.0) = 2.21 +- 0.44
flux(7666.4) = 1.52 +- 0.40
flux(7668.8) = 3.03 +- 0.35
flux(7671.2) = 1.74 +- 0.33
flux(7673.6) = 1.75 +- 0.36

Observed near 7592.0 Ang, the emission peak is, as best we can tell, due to [S II] 6716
